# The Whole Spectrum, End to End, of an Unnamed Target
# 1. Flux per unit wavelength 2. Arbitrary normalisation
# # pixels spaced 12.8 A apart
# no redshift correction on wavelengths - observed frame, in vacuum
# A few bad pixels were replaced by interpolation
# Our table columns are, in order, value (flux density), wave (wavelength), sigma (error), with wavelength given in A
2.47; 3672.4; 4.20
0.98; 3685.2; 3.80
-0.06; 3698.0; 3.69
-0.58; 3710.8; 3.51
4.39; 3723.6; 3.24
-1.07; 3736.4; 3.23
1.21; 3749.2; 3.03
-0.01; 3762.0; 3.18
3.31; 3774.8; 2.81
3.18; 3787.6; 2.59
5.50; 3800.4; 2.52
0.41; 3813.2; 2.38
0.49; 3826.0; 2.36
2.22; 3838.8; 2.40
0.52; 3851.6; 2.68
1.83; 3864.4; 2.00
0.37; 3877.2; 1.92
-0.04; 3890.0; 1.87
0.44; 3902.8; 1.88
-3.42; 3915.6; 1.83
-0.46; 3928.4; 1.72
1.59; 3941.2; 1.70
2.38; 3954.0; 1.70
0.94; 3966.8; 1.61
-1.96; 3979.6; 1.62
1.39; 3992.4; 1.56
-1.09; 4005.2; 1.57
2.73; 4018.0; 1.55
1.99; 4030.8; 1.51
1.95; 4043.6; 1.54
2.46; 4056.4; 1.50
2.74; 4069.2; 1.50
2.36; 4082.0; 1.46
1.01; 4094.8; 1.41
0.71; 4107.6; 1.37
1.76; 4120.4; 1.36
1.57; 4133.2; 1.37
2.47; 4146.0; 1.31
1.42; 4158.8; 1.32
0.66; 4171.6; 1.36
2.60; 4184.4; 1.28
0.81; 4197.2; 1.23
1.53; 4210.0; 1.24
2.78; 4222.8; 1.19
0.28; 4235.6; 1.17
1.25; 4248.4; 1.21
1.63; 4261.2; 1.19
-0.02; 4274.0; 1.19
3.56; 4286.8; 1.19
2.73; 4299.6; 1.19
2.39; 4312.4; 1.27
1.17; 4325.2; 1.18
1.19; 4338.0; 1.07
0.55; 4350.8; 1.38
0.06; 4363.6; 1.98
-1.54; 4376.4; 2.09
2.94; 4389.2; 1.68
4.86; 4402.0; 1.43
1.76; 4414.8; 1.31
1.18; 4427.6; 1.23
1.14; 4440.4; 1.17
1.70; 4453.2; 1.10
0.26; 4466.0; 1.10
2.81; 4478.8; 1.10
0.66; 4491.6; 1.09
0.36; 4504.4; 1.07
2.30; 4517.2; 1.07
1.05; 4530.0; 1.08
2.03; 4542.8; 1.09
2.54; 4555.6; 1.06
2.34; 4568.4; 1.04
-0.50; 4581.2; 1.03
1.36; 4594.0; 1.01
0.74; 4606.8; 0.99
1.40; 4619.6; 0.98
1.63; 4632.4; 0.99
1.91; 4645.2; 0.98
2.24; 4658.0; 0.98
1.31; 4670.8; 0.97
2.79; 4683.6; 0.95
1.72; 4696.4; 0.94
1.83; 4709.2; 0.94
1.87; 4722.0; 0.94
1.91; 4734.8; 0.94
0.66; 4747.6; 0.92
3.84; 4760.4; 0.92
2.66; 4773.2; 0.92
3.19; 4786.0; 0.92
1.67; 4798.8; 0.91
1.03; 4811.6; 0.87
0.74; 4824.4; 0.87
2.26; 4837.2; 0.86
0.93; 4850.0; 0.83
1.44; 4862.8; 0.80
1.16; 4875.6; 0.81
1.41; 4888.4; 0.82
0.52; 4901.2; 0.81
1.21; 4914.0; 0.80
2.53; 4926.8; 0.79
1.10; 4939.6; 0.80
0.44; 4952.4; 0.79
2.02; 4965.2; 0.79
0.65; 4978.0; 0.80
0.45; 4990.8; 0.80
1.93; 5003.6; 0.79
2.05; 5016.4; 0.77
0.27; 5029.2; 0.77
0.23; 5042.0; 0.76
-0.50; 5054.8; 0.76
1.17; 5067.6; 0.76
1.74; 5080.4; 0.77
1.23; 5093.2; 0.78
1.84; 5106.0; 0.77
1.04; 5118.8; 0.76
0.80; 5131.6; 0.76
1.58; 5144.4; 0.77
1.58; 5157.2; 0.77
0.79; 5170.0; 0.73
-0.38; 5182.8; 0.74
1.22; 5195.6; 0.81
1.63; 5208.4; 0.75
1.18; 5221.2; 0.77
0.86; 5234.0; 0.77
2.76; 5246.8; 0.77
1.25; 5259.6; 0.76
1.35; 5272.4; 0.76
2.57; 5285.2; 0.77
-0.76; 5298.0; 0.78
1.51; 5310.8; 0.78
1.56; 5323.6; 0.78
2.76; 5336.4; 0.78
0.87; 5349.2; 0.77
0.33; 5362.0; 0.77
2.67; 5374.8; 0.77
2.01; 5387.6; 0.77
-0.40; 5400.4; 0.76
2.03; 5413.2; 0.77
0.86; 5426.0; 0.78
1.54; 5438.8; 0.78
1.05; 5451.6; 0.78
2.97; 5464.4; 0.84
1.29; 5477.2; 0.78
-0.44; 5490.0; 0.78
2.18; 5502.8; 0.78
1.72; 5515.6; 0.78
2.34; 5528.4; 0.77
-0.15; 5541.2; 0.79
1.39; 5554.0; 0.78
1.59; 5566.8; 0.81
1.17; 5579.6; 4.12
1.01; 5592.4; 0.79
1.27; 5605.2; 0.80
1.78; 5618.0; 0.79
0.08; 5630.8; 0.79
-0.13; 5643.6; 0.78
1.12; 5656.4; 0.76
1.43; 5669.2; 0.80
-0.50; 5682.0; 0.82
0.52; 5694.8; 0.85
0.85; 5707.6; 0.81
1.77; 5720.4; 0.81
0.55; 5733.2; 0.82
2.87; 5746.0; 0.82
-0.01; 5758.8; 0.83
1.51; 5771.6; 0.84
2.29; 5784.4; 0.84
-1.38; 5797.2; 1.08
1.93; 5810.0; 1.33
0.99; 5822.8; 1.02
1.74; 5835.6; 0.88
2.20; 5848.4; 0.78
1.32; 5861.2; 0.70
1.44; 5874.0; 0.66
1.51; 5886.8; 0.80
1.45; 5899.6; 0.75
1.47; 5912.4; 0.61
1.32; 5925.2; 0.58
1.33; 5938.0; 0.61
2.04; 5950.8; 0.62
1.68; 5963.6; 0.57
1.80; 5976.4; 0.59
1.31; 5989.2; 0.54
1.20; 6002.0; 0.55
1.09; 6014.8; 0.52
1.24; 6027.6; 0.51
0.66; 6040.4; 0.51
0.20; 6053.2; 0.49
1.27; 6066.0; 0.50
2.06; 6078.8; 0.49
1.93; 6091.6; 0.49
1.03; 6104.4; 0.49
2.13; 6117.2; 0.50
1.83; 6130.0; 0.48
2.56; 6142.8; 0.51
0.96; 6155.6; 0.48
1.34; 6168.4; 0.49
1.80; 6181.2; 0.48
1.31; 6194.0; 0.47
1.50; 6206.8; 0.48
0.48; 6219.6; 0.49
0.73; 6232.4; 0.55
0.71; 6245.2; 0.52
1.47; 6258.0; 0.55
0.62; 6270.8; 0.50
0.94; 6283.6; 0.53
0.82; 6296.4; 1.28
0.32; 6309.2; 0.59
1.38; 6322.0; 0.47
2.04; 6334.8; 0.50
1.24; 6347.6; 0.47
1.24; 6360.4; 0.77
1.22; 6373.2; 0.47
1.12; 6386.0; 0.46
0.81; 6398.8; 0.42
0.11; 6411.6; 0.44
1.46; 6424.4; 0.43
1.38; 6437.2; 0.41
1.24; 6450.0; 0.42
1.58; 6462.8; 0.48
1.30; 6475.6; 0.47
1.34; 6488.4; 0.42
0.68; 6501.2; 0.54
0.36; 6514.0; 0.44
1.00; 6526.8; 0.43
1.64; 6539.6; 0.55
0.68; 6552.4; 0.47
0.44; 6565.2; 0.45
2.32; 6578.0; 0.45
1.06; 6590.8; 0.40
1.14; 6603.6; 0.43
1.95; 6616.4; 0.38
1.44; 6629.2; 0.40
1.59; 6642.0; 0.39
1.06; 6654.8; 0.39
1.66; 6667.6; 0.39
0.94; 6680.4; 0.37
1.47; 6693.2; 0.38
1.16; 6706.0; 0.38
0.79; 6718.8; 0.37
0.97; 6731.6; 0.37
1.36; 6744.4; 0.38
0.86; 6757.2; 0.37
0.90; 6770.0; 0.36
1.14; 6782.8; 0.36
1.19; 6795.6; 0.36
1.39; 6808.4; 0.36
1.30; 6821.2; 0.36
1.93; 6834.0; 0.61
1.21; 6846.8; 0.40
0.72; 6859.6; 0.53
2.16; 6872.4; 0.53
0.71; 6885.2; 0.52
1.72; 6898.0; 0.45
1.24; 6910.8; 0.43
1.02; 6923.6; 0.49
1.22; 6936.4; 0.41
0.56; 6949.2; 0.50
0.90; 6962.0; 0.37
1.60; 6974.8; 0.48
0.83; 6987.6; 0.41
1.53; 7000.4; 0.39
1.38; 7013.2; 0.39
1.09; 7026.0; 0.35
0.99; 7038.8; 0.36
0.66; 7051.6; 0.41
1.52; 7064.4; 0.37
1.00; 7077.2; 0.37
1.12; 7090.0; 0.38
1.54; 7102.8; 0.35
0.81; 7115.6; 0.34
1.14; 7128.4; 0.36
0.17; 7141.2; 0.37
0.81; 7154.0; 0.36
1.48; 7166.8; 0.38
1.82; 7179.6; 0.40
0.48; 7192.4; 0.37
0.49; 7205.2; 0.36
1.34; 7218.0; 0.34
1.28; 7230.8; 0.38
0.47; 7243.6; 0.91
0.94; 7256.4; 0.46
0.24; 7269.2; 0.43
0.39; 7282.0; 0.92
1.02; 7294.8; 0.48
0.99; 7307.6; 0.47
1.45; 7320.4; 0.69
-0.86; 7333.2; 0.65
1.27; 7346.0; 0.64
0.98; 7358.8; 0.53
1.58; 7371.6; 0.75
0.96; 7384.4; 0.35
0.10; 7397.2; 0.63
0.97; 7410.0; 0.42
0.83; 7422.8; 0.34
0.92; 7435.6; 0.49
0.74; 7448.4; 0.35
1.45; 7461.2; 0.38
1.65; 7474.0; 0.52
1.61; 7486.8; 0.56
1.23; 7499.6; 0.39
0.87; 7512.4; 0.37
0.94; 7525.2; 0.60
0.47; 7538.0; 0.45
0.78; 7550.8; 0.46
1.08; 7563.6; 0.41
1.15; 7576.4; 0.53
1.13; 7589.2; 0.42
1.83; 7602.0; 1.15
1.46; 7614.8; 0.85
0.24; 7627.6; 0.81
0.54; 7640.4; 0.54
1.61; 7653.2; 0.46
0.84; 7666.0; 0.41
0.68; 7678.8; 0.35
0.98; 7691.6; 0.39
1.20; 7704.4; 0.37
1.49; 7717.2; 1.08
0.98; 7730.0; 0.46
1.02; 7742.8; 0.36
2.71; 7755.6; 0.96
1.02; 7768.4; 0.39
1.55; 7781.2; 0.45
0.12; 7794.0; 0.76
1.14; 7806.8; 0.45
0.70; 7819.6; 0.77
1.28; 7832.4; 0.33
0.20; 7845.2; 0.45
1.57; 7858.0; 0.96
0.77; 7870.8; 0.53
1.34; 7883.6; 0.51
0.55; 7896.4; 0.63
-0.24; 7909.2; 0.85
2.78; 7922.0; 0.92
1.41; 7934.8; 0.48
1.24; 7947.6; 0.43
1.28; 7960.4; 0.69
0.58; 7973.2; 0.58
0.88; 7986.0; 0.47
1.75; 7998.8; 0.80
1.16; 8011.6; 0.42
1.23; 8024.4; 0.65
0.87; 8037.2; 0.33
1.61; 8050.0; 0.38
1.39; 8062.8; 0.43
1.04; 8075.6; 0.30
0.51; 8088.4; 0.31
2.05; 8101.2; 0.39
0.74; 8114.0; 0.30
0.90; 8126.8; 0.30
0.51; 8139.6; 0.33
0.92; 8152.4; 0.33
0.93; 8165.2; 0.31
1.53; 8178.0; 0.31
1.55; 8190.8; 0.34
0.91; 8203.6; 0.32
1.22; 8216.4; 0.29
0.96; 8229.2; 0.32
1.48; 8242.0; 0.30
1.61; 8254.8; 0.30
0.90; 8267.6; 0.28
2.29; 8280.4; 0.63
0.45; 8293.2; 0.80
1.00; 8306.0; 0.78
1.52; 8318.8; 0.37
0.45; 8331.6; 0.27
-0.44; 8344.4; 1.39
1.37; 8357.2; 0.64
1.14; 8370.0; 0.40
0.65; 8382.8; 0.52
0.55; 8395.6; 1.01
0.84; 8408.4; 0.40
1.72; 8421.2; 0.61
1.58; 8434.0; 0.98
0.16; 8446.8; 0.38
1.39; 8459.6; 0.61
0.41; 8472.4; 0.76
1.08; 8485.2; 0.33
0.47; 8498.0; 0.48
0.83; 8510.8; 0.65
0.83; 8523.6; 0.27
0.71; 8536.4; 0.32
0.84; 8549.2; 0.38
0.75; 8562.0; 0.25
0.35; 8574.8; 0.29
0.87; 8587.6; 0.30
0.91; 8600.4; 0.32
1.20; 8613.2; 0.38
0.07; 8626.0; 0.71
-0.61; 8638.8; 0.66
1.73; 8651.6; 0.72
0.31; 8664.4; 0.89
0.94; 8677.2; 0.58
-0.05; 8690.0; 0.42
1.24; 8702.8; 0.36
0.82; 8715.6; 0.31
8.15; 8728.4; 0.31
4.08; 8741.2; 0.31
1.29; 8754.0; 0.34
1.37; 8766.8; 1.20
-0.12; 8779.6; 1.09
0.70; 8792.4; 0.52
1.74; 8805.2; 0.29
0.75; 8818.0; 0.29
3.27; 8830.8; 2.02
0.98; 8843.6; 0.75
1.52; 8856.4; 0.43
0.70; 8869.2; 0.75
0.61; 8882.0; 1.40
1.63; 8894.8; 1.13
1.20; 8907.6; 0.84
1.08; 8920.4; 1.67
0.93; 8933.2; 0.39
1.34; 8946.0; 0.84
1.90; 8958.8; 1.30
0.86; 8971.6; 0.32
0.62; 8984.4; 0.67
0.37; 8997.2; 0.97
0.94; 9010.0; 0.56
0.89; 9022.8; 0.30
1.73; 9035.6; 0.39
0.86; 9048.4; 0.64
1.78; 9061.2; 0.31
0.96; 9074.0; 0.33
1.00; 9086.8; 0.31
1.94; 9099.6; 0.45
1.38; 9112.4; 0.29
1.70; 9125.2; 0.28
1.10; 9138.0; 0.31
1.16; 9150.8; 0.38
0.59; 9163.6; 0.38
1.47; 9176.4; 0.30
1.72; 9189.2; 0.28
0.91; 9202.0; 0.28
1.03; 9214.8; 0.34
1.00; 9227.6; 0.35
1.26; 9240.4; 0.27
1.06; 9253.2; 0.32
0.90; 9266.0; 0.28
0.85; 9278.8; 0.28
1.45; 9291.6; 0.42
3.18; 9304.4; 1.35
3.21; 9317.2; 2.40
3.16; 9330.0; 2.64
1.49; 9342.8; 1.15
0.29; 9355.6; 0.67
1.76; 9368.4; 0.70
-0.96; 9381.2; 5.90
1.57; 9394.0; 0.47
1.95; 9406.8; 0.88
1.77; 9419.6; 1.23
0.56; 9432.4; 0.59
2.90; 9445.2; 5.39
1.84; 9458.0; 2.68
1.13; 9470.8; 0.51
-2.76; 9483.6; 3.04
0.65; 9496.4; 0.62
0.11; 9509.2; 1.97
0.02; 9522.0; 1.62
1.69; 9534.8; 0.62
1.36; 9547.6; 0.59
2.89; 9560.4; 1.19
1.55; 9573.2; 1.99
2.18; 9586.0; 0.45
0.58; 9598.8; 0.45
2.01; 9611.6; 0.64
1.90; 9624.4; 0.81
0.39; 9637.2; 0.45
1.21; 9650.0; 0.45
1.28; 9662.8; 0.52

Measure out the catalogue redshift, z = 1.34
